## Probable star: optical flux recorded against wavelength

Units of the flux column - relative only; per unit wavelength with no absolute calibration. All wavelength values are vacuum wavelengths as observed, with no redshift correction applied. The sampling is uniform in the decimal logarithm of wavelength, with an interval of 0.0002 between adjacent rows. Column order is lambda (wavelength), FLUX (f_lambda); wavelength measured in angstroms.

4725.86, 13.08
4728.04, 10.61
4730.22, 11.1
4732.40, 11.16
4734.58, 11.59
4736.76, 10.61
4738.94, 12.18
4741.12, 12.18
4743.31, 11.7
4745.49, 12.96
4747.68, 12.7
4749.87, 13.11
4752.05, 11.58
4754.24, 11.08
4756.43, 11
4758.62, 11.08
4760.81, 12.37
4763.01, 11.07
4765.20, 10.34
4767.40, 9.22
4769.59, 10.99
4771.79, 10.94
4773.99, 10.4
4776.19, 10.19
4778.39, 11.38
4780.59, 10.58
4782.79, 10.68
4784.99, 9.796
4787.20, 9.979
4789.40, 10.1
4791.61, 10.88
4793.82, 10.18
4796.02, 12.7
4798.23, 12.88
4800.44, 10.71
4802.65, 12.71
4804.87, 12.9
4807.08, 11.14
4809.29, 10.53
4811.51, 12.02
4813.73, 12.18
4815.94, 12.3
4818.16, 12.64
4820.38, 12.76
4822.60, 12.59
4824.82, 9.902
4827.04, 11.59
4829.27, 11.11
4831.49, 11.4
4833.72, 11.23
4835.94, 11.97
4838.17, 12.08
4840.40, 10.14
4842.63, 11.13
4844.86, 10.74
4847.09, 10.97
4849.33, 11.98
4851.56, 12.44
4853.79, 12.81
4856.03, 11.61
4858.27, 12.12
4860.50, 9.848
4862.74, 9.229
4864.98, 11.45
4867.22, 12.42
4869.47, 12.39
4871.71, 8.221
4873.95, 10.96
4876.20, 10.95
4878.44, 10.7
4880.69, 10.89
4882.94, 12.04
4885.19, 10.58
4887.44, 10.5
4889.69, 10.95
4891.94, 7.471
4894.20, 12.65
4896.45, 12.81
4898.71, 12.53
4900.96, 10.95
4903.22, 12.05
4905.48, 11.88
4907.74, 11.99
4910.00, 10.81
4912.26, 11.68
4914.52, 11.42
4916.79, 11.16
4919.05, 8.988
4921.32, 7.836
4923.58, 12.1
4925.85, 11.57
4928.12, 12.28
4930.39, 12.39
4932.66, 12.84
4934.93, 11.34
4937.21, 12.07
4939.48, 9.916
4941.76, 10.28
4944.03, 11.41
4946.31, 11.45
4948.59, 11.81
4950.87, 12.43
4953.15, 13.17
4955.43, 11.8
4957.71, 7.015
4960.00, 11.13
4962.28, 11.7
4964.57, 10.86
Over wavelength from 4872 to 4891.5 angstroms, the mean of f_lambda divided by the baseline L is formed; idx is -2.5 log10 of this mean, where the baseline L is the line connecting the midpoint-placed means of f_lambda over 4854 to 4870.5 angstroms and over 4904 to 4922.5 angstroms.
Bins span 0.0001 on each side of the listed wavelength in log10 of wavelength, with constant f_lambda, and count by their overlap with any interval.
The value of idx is 0.04 mag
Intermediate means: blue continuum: 11.4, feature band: 10.7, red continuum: 10.8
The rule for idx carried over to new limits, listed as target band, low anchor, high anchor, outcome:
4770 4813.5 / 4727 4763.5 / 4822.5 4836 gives 0.032 mag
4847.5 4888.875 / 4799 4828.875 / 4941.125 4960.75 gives 0.040 mag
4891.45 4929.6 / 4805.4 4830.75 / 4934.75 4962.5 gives 0.007 mag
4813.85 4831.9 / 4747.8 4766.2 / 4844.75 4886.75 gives -0.048 mag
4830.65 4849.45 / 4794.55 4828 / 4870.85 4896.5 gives 0.018 mag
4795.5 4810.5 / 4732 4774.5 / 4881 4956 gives -0.046 mag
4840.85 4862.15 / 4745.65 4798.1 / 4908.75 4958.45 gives -0.028 mag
